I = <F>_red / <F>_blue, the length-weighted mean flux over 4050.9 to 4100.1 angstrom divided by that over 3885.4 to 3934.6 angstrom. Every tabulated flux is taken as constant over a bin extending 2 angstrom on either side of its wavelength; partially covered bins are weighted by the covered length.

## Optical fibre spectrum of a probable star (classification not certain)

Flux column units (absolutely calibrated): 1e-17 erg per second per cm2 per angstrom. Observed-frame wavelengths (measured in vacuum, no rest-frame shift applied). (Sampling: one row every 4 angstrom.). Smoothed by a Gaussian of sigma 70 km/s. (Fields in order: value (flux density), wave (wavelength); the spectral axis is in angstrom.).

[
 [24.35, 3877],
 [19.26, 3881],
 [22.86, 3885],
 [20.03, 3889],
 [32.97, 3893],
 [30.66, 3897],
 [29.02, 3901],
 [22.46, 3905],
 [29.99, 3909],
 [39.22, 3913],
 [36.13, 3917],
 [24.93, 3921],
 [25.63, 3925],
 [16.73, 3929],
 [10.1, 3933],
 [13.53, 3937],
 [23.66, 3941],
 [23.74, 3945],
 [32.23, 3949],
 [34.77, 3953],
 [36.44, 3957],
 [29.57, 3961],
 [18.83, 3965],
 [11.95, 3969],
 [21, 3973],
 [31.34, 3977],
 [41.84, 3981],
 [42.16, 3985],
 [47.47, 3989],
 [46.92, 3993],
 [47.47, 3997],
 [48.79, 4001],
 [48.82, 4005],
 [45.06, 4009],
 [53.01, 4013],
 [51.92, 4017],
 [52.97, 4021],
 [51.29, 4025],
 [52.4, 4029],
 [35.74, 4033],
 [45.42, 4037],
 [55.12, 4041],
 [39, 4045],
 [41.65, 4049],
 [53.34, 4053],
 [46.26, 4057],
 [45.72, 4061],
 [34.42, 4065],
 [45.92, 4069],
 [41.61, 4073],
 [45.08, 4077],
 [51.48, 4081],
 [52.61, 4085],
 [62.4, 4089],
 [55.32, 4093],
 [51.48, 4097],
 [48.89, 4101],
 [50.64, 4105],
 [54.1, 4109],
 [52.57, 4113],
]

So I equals 1.84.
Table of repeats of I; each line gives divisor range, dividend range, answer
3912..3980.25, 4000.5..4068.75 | 1.85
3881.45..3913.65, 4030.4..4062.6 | 1.65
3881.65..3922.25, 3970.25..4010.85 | 1.45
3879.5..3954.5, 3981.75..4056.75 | 1.85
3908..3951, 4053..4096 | 1.94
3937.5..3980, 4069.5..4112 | 1.95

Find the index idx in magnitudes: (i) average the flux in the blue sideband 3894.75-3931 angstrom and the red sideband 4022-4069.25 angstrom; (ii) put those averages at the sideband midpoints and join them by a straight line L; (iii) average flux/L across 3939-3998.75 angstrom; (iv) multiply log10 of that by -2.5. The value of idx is 0.11 mag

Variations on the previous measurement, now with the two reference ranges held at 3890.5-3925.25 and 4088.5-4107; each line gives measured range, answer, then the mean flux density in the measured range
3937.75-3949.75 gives 0.37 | 24.6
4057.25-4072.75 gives 0.16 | 42.5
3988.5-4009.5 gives -0.16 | 47.6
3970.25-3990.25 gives 0.11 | 35.4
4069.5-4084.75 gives 0.08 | 46.8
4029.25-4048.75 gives 0.04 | 44.4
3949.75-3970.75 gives 0.33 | 26.8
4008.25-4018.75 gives -0.18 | 50.5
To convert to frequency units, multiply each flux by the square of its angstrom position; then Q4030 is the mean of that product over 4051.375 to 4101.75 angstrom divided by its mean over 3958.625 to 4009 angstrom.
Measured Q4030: 1.4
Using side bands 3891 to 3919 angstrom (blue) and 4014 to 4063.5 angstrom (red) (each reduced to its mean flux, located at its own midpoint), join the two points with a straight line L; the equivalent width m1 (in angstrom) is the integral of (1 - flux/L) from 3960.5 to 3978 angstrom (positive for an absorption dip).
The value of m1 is 7.9 angstrom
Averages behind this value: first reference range 31.5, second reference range 47.5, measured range 21.4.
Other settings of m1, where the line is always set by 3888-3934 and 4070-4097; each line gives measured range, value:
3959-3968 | 3.00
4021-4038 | -1.37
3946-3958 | -0.23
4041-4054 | 0.16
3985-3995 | -2.13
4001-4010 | -1.64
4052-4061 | -0.21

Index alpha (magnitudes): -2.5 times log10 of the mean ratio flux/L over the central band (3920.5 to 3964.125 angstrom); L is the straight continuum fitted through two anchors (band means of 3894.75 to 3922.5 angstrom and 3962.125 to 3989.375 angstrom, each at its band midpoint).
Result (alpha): 0.220 mag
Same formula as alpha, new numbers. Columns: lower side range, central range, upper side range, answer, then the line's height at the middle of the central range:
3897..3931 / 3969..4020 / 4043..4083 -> -0.15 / 37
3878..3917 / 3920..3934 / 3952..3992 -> 0.44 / 29.4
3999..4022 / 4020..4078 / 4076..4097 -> 0.14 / 51.8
